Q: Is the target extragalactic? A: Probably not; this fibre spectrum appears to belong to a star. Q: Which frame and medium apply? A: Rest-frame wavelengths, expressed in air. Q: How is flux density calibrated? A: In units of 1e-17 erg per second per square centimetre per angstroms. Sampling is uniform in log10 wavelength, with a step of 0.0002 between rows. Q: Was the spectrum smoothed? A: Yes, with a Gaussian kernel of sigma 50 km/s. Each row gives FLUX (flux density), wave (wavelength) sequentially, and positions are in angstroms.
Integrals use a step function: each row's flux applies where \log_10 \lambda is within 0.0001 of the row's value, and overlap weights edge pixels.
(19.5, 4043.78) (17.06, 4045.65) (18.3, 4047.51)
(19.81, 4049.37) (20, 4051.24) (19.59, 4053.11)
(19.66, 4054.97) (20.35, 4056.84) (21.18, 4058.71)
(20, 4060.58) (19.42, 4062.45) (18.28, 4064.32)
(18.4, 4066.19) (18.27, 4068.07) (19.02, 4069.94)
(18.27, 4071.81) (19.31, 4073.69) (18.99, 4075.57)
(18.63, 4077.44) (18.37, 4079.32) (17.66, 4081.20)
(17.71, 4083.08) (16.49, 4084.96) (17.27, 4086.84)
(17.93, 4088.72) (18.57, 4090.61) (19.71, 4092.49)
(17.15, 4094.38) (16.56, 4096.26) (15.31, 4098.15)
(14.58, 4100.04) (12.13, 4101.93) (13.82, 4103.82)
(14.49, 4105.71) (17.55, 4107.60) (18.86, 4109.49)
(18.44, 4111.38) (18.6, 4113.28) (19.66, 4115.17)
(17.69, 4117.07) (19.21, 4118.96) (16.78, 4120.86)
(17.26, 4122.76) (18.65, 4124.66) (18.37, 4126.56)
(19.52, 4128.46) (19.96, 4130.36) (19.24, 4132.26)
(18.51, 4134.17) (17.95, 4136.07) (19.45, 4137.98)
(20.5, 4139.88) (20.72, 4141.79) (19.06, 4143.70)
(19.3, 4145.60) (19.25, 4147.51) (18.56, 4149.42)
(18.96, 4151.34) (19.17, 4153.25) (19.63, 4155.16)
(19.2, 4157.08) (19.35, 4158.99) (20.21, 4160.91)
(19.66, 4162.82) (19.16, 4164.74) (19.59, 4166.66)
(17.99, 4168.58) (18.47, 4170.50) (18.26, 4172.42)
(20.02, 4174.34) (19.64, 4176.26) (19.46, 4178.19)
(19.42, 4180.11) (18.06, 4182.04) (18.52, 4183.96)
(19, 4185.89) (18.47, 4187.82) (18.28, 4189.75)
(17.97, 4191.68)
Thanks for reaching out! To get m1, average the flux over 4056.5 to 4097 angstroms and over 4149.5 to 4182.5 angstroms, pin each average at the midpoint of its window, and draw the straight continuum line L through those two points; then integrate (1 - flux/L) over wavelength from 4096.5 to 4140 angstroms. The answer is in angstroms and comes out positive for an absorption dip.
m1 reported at 2.8 angstroms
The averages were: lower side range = 18.5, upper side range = 19.2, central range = 17.6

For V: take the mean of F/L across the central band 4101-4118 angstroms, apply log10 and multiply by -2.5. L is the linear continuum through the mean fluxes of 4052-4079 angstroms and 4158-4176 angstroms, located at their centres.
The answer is 0.15 mag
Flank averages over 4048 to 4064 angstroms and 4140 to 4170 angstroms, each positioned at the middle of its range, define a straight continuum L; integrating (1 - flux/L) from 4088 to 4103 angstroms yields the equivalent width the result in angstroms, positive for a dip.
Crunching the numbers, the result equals 2.5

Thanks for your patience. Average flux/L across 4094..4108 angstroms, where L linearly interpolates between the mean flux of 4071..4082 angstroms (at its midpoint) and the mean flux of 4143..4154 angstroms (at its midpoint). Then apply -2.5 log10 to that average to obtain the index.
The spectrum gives 0.24 mag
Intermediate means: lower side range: 18.5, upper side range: 19.1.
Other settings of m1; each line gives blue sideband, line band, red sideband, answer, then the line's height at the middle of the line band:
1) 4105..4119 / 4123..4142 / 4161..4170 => -0.7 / 18.5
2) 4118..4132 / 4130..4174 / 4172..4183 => -0.8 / 18.9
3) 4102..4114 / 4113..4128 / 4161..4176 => -1.1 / 17.1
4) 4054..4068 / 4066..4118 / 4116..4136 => 4.3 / 19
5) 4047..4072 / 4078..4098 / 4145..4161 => 1.7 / 19.3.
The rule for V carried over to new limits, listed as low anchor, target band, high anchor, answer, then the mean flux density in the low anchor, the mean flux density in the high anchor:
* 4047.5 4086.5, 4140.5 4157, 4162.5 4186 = -0.02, 18.9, 19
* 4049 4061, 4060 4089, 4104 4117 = 0.05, 20.1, 17.7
